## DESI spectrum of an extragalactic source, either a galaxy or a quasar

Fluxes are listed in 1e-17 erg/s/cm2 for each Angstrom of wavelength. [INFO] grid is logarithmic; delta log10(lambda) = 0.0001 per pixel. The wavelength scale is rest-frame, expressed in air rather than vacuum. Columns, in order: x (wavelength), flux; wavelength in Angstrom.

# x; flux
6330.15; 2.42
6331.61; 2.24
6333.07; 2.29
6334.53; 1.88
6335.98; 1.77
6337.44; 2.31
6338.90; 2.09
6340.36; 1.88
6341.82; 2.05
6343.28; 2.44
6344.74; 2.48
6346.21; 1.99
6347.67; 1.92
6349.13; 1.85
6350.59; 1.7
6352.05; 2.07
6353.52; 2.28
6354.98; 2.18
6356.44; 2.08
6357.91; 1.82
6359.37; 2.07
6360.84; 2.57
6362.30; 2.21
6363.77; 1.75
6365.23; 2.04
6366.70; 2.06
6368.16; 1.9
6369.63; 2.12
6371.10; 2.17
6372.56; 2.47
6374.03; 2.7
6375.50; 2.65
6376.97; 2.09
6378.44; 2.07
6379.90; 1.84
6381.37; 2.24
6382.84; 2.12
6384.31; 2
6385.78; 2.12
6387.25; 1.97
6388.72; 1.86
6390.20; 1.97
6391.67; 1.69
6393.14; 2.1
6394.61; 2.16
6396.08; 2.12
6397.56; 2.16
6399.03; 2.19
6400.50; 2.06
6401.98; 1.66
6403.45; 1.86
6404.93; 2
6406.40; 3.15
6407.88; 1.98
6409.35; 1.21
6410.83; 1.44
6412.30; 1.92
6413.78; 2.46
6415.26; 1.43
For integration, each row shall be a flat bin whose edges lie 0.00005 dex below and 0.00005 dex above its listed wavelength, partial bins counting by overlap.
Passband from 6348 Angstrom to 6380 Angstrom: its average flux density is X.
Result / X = 2.13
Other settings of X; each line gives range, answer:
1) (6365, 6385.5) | 2.18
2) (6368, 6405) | 2.09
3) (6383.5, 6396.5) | 2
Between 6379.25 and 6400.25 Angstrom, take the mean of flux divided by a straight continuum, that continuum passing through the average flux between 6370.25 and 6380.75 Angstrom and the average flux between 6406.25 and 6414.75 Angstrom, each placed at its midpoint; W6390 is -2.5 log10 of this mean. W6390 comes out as 0.05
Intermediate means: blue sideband 2.28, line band 2.04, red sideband 1.93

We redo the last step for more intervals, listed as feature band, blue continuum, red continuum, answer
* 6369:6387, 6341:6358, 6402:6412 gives -0.11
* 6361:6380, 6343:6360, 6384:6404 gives -0.08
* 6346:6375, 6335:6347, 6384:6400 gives -0.01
